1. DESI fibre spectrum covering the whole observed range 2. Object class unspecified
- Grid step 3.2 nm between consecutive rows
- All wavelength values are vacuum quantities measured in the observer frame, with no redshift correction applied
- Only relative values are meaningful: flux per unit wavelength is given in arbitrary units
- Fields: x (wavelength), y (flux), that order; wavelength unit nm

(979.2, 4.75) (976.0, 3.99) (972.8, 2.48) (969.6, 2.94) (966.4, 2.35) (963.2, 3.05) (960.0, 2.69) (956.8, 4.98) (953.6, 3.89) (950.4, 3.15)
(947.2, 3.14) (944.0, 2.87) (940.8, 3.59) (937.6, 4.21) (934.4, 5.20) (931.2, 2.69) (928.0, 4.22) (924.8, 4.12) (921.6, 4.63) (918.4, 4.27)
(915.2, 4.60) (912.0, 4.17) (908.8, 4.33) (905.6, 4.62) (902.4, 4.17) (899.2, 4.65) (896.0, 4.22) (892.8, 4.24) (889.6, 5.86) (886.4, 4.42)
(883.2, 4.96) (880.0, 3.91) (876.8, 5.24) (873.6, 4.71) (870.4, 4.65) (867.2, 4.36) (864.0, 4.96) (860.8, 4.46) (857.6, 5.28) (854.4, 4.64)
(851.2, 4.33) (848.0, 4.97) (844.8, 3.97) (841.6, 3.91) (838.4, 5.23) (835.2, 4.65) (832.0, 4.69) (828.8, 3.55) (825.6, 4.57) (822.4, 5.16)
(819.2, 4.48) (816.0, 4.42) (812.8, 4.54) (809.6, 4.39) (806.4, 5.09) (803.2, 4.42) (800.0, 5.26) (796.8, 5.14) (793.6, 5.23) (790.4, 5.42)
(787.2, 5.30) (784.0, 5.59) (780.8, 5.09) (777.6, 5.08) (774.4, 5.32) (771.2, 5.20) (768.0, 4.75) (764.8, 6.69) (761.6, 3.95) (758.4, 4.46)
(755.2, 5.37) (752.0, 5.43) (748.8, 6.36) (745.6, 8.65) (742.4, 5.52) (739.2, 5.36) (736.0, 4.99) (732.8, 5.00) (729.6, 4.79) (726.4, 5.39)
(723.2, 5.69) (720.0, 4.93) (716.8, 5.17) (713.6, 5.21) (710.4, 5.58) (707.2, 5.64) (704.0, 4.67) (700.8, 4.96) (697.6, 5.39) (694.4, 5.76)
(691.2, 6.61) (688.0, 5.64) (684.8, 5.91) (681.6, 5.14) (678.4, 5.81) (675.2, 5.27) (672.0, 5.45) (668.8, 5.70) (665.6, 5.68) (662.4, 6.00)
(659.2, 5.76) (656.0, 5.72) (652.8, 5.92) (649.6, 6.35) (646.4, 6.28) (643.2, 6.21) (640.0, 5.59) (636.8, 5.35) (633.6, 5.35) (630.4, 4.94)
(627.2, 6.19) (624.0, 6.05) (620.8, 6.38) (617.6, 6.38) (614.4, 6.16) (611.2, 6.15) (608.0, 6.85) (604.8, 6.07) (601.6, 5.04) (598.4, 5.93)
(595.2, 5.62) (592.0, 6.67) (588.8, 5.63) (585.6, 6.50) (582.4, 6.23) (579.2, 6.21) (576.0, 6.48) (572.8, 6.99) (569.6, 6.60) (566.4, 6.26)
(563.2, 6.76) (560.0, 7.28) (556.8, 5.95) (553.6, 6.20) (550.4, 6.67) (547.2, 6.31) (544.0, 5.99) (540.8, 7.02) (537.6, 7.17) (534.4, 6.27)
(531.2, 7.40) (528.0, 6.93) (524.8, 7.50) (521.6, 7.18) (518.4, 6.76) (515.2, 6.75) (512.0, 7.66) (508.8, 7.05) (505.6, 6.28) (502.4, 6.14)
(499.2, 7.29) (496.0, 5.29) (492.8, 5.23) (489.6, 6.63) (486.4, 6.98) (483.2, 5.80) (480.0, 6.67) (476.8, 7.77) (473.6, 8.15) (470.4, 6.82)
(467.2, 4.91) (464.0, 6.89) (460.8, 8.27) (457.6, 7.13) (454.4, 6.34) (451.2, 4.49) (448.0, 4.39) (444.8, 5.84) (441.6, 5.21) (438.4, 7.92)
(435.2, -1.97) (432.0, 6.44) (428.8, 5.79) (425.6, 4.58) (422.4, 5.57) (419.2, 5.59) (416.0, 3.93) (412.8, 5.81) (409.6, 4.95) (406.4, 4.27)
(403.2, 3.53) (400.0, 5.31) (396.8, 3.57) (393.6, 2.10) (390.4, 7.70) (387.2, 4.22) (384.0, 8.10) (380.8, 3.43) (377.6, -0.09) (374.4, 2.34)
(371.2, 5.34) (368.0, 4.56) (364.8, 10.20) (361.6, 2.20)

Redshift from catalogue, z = 0.14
